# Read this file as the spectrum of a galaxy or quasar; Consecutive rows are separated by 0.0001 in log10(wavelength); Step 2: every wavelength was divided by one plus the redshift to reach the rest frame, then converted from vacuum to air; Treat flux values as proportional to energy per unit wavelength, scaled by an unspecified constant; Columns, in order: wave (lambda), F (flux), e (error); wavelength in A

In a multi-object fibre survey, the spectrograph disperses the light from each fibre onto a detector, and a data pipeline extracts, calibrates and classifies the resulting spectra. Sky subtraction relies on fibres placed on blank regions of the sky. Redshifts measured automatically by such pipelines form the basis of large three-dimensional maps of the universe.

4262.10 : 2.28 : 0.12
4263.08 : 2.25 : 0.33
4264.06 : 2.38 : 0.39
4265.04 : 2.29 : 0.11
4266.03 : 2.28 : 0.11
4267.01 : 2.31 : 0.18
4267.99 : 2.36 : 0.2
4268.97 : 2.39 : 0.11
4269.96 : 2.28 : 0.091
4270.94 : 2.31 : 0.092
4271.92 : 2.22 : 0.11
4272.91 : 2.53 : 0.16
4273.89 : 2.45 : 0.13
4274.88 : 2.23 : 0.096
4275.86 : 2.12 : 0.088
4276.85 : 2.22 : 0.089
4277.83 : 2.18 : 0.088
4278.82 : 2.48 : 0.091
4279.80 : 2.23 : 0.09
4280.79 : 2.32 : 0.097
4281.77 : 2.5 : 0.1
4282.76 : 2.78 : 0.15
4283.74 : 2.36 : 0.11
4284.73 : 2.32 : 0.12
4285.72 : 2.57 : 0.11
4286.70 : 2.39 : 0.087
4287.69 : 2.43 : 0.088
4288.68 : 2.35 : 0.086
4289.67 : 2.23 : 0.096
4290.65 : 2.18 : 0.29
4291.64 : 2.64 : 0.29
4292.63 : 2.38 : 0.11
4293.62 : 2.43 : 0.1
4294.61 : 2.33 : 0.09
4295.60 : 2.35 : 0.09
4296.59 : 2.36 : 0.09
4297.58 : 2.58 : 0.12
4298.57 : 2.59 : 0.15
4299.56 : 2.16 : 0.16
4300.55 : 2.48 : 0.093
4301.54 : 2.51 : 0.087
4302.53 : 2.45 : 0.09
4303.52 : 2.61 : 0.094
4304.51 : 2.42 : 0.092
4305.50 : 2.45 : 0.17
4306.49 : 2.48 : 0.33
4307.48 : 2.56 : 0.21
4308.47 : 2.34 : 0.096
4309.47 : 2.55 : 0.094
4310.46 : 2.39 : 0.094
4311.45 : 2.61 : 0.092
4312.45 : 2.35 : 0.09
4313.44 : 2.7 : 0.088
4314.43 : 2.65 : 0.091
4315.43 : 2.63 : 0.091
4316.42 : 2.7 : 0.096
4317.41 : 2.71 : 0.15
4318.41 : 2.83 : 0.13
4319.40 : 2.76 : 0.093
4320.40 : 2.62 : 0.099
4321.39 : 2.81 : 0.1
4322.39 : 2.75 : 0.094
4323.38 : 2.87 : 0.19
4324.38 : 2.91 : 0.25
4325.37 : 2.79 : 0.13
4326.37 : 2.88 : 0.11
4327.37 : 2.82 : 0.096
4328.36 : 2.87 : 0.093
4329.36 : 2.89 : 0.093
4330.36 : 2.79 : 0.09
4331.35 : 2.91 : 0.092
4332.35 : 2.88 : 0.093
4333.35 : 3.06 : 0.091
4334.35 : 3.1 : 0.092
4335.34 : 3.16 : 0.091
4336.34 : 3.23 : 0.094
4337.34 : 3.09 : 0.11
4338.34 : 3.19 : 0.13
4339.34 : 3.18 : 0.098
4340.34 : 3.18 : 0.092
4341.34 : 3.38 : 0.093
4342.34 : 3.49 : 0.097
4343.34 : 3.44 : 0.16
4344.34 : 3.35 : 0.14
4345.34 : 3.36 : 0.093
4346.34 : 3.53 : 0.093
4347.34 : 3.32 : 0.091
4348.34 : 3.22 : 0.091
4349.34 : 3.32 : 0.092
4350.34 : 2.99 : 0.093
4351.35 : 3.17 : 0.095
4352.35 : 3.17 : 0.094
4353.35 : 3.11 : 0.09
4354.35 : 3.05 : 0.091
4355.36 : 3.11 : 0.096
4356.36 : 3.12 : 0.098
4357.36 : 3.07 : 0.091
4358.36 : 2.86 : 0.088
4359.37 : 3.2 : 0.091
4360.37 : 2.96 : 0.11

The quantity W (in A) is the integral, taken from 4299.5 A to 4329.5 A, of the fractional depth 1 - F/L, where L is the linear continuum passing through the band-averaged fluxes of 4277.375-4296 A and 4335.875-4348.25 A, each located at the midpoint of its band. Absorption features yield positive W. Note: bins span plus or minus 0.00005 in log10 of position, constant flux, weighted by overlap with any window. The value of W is 2.3 A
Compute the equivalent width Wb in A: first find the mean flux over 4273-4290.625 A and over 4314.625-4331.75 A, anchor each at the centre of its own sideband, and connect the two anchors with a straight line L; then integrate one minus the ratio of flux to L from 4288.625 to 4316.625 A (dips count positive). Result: 1.3 A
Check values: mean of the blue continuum 2.36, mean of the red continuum 2.79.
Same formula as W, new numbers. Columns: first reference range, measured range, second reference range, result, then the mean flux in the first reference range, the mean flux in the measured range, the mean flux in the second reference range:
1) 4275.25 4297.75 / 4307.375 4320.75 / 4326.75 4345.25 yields 0.9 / 2.38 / 2.6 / 3.12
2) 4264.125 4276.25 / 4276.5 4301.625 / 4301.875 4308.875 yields 0.1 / 2.32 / 2.4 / 2.48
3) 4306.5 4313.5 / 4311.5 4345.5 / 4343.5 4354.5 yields -1.1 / 2.49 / 2.94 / 3.25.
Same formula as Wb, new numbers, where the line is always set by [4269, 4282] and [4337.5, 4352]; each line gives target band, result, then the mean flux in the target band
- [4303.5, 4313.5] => 1.06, 2.48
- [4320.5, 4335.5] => 0.82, 2.89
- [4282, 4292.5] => 0.21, 2.43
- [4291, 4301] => 0.67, 2.42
